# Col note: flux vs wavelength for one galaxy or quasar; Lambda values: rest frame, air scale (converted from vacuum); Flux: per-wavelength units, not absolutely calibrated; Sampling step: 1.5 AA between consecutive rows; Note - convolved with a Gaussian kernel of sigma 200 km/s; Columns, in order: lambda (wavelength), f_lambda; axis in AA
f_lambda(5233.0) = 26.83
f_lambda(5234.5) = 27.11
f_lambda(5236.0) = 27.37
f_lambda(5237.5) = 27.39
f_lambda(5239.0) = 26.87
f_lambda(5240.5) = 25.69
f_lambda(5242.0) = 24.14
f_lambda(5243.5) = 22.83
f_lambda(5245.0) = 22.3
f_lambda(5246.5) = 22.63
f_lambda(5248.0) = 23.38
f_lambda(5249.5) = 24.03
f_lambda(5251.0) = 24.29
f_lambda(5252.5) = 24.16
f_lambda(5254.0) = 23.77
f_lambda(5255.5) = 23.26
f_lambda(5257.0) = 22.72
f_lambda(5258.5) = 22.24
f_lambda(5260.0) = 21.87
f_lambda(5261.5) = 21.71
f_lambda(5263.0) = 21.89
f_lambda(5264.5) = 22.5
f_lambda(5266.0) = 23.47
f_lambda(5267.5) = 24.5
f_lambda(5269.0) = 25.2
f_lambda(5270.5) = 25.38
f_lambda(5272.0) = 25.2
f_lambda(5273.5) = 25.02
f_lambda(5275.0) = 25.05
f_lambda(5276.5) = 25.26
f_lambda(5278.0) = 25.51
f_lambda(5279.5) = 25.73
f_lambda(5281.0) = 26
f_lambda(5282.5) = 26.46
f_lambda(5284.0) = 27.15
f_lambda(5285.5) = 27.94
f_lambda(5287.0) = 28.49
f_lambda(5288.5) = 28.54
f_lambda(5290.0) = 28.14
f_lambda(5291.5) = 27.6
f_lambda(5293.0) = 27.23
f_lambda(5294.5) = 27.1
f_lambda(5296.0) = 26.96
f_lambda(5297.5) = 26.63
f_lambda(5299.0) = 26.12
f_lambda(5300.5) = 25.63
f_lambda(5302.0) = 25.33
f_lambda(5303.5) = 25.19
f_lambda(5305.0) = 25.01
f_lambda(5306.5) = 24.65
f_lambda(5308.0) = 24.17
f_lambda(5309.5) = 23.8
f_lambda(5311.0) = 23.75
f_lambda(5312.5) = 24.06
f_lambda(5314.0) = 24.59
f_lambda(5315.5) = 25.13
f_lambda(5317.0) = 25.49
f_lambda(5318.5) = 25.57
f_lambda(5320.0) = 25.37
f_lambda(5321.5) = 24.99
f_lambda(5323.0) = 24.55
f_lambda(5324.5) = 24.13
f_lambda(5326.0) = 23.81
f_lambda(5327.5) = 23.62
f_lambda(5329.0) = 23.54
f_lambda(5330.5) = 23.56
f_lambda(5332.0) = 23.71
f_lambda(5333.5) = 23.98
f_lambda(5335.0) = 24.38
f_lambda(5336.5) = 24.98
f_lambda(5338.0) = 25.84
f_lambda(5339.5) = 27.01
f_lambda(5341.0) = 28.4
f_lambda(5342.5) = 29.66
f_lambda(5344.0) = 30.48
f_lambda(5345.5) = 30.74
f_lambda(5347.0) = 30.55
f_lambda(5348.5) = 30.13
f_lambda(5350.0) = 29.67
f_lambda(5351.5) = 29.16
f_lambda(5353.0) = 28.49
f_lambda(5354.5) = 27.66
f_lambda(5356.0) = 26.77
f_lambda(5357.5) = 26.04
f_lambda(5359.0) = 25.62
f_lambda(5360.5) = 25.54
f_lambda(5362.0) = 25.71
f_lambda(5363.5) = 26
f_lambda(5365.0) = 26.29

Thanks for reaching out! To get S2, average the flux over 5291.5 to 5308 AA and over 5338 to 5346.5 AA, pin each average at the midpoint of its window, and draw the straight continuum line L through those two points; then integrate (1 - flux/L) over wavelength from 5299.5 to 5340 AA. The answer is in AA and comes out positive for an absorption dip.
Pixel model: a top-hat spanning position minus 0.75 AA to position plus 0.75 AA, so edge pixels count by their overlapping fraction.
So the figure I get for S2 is 4.0 AA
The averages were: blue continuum 26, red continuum 29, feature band 24.7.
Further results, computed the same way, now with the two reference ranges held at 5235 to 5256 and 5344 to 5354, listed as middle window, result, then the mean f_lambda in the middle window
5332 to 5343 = 1.18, 26.1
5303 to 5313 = 1.20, 24.4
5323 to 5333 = 1.71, 23.8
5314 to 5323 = 0.97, 25.2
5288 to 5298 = -0.20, 27.5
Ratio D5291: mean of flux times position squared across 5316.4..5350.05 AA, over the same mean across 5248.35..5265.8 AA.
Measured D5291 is 1.17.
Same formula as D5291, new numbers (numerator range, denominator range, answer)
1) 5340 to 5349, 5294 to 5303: 1.16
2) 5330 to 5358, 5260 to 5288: 1.12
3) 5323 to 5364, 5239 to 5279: 1.15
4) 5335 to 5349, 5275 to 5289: 1.09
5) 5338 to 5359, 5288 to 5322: 1.13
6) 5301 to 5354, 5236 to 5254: 1.10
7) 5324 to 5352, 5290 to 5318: 1.06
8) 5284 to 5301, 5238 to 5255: 1.16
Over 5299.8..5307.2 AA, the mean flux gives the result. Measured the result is 25.2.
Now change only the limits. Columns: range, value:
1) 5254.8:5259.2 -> 22.7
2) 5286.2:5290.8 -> 28.4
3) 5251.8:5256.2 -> 23.7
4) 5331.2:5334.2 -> 23.8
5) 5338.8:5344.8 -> 28.9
